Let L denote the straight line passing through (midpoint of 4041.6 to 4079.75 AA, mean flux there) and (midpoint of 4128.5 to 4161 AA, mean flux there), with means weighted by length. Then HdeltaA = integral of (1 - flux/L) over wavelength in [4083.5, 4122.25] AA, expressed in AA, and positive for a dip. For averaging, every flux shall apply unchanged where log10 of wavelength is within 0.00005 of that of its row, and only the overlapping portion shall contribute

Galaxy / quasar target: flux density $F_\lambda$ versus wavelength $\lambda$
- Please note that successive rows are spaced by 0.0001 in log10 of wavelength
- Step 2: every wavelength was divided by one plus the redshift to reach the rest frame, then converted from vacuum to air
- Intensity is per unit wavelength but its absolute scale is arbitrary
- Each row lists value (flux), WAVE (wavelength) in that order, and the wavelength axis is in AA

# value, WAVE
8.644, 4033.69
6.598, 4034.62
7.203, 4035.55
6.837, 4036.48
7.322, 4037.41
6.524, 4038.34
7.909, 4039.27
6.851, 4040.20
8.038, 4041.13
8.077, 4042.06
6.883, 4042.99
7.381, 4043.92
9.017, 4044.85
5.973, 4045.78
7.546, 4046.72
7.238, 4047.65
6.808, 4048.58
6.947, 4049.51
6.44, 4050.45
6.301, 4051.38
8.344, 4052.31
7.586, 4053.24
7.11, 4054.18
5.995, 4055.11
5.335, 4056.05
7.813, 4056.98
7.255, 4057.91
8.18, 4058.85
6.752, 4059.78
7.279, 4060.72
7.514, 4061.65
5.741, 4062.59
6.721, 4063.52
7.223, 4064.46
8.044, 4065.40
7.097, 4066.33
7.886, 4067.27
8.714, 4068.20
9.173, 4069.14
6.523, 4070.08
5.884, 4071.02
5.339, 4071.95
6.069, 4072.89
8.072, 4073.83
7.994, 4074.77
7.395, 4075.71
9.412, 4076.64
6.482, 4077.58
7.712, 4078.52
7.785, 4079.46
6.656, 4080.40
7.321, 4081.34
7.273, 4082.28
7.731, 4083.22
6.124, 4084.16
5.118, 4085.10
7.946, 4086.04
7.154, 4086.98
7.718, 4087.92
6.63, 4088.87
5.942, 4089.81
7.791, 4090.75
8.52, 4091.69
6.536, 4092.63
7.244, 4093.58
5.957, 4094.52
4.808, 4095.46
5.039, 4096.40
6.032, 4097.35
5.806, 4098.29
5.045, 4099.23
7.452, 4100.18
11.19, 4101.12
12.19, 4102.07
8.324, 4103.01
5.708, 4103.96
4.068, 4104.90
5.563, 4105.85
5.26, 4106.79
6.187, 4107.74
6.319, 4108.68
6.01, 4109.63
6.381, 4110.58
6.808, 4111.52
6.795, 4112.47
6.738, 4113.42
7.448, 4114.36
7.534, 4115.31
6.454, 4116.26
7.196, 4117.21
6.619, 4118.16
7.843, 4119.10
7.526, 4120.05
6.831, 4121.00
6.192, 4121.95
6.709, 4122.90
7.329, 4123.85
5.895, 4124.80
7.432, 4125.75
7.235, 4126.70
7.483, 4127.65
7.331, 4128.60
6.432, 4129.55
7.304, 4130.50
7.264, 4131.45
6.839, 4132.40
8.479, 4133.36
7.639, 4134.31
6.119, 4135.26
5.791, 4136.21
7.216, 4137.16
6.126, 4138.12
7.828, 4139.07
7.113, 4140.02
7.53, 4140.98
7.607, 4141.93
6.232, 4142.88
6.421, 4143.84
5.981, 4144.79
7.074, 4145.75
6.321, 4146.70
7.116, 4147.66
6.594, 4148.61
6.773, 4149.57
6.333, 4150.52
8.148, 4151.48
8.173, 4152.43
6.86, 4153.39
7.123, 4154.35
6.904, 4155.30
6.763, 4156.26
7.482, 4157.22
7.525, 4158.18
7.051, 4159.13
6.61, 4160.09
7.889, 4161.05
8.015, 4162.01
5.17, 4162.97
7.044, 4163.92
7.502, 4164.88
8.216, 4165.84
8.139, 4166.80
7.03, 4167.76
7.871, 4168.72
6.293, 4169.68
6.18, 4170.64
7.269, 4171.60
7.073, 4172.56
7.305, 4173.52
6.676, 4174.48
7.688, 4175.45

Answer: 1.8 AA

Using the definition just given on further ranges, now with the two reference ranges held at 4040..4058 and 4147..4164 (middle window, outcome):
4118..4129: 0.1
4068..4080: -0.4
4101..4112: 0.4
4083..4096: 0.6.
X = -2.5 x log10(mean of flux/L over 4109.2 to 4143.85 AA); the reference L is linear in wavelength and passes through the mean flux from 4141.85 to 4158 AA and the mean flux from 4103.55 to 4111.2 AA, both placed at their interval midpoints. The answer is -0.119 mag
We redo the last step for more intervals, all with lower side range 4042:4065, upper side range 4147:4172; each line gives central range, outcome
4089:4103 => -0.005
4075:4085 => -0.034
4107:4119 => 0.064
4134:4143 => 0.030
